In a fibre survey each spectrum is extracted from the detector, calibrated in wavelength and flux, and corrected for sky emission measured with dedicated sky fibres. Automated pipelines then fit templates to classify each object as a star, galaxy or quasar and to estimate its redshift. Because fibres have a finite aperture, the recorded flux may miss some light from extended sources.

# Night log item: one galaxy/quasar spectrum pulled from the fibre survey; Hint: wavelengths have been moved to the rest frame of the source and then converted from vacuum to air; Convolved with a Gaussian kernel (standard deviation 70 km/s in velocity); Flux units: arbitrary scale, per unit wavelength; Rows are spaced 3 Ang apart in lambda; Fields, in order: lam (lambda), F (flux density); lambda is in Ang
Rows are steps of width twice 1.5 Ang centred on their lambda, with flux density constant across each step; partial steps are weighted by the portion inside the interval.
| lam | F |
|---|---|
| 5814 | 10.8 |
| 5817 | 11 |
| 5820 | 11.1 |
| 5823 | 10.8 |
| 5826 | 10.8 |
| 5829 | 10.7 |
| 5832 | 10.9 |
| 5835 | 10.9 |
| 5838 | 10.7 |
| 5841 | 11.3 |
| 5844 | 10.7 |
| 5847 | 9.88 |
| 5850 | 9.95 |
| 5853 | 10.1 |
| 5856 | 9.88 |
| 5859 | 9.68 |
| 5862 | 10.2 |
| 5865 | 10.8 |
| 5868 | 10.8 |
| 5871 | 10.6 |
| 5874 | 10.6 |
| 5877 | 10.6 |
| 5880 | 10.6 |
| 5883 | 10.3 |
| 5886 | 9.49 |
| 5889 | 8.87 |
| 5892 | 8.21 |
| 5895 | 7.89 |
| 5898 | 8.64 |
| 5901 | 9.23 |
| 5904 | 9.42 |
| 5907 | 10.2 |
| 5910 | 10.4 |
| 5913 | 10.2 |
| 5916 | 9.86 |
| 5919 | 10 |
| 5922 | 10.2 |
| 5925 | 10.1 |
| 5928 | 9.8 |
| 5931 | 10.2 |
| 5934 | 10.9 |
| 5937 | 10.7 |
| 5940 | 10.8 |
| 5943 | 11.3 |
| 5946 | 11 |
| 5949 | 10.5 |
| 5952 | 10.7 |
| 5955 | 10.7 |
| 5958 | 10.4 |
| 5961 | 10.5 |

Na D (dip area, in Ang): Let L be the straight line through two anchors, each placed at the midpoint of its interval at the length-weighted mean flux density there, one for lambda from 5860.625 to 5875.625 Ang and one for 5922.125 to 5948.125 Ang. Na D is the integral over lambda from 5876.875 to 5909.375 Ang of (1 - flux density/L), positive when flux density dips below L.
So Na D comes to 3.7 Ang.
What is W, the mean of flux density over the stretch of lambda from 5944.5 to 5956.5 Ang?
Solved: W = 10.7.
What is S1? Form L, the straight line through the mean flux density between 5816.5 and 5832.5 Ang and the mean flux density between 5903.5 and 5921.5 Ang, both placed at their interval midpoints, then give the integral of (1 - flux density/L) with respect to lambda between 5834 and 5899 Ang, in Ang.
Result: 2.8 Ang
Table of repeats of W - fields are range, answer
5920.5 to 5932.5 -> 10.1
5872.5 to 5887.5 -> 10.3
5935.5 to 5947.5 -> 11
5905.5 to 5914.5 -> 10.3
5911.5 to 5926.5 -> 10.1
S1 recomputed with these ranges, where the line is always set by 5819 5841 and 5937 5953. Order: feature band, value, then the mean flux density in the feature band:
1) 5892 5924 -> 3.9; 9.55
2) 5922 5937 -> 0.8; 10.3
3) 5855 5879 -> 1.0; 10.4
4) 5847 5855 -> 0.6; 9.99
